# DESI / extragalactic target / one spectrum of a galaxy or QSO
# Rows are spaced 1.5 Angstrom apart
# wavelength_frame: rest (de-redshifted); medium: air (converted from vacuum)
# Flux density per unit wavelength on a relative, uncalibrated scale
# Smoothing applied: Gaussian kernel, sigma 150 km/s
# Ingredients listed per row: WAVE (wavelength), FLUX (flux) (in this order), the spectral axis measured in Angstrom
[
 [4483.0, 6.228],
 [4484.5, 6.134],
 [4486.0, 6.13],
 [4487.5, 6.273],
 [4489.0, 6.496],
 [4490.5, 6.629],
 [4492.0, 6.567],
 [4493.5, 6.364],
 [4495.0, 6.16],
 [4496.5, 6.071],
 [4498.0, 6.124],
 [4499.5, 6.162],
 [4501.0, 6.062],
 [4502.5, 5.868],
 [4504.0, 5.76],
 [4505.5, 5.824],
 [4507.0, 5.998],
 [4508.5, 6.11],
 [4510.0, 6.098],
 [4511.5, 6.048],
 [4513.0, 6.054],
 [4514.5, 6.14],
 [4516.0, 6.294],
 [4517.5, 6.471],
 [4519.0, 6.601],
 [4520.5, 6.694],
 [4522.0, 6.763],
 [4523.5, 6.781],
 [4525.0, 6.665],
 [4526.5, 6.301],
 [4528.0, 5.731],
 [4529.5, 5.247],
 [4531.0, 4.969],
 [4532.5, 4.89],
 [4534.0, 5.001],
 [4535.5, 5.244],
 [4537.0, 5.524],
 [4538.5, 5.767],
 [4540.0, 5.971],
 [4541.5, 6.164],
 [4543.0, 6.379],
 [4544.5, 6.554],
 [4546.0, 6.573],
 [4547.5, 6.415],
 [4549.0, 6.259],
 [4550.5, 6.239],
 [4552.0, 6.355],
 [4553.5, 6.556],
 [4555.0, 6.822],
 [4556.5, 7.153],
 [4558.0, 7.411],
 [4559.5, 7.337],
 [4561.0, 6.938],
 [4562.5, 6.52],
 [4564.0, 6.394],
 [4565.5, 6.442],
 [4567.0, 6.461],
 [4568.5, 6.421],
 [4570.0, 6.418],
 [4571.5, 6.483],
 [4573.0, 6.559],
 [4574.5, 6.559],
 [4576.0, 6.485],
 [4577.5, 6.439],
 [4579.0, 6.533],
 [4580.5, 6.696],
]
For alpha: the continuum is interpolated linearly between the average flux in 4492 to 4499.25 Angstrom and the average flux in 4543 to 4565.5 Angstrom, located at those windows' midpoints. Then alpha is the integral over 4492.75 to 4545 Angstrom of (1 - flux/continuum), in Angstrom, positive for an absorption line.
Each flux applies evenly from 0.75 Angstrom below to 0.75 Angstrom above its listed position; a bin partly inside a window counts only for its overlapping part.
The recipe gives 3.0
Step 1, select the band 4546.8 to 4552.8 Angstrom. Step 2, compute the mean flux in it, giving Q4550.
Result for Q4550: 6.32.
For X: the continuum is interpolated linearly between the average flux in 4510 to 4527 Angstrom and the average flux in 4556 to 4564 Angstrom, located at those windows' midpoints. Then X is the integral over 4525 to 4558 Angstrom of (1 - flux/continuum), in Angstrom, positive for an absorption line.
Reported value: 3.4 Angstrom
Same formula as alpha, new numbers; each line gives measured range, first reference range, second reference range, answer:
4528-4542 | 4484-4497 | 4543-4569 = 2.38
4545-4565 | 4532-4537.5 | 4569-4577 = -2.79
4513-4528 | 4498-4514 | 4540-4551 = -0.81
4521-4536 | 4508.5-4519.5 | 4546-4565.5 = 1.40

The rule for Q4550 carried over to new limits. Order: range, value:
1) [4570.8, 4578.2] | 6.51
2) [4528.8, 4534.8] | 5.03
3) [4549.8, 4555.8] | 6.5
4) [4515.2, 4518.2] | 6.38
